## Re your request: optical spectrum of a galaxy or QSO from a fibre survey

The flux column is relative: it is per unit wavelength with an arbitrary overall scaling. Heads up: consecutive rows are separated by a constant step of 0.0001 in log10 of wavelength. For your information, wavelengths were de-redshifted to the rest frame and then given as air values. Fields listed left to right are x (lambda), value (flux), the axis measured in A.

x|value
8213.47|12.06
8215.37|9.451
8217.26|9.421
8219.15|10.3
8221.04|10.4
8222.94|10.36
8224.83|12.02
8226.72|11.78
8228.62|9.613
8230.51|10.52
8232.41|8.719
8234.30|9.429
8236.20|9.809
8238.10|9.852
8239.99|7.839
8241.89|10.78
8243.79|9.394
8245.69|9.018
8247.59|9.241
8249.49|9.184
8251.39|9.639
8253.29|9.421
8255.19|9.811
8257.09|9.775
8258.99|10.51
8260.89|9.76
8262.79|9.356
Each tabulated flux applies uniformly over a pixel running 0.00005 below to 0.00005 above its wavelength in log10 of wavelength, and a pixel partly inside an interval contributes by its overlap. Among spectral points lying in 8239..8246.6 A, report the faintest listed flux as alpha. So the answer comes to 7.839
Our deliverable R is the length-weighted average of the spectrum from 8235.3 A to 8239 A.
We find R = 9.82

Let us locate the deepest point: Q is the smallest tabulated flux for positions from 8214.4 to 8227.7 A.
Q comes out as 9.421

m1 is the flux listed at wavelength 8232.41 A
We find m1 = 8.719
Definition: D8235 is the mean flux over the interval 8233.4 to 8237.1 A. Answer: 9.61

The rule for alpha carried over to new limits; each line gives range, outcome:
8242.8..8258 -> 9.018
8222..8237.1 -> 8.719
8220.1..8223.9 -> 10.36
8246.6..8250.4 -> 9.184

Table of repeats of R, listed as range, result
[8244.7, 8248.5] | 9.12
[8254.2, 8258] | 9.79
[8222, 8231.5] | 10.9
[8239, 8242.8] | 9.31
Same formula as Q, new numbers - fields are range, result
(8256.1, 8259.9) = 9.775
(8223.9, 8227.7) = 11.78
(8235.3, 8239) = 9.809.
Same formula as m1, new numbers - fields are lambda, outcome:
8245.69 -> 9.018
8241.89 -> 10.78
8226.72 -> 11.78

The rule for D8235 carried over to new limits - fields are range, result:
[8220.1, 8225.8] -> 10.9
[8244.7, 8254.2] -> 9.3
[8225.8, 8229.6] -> 10.7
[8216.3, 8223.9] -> 10.1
